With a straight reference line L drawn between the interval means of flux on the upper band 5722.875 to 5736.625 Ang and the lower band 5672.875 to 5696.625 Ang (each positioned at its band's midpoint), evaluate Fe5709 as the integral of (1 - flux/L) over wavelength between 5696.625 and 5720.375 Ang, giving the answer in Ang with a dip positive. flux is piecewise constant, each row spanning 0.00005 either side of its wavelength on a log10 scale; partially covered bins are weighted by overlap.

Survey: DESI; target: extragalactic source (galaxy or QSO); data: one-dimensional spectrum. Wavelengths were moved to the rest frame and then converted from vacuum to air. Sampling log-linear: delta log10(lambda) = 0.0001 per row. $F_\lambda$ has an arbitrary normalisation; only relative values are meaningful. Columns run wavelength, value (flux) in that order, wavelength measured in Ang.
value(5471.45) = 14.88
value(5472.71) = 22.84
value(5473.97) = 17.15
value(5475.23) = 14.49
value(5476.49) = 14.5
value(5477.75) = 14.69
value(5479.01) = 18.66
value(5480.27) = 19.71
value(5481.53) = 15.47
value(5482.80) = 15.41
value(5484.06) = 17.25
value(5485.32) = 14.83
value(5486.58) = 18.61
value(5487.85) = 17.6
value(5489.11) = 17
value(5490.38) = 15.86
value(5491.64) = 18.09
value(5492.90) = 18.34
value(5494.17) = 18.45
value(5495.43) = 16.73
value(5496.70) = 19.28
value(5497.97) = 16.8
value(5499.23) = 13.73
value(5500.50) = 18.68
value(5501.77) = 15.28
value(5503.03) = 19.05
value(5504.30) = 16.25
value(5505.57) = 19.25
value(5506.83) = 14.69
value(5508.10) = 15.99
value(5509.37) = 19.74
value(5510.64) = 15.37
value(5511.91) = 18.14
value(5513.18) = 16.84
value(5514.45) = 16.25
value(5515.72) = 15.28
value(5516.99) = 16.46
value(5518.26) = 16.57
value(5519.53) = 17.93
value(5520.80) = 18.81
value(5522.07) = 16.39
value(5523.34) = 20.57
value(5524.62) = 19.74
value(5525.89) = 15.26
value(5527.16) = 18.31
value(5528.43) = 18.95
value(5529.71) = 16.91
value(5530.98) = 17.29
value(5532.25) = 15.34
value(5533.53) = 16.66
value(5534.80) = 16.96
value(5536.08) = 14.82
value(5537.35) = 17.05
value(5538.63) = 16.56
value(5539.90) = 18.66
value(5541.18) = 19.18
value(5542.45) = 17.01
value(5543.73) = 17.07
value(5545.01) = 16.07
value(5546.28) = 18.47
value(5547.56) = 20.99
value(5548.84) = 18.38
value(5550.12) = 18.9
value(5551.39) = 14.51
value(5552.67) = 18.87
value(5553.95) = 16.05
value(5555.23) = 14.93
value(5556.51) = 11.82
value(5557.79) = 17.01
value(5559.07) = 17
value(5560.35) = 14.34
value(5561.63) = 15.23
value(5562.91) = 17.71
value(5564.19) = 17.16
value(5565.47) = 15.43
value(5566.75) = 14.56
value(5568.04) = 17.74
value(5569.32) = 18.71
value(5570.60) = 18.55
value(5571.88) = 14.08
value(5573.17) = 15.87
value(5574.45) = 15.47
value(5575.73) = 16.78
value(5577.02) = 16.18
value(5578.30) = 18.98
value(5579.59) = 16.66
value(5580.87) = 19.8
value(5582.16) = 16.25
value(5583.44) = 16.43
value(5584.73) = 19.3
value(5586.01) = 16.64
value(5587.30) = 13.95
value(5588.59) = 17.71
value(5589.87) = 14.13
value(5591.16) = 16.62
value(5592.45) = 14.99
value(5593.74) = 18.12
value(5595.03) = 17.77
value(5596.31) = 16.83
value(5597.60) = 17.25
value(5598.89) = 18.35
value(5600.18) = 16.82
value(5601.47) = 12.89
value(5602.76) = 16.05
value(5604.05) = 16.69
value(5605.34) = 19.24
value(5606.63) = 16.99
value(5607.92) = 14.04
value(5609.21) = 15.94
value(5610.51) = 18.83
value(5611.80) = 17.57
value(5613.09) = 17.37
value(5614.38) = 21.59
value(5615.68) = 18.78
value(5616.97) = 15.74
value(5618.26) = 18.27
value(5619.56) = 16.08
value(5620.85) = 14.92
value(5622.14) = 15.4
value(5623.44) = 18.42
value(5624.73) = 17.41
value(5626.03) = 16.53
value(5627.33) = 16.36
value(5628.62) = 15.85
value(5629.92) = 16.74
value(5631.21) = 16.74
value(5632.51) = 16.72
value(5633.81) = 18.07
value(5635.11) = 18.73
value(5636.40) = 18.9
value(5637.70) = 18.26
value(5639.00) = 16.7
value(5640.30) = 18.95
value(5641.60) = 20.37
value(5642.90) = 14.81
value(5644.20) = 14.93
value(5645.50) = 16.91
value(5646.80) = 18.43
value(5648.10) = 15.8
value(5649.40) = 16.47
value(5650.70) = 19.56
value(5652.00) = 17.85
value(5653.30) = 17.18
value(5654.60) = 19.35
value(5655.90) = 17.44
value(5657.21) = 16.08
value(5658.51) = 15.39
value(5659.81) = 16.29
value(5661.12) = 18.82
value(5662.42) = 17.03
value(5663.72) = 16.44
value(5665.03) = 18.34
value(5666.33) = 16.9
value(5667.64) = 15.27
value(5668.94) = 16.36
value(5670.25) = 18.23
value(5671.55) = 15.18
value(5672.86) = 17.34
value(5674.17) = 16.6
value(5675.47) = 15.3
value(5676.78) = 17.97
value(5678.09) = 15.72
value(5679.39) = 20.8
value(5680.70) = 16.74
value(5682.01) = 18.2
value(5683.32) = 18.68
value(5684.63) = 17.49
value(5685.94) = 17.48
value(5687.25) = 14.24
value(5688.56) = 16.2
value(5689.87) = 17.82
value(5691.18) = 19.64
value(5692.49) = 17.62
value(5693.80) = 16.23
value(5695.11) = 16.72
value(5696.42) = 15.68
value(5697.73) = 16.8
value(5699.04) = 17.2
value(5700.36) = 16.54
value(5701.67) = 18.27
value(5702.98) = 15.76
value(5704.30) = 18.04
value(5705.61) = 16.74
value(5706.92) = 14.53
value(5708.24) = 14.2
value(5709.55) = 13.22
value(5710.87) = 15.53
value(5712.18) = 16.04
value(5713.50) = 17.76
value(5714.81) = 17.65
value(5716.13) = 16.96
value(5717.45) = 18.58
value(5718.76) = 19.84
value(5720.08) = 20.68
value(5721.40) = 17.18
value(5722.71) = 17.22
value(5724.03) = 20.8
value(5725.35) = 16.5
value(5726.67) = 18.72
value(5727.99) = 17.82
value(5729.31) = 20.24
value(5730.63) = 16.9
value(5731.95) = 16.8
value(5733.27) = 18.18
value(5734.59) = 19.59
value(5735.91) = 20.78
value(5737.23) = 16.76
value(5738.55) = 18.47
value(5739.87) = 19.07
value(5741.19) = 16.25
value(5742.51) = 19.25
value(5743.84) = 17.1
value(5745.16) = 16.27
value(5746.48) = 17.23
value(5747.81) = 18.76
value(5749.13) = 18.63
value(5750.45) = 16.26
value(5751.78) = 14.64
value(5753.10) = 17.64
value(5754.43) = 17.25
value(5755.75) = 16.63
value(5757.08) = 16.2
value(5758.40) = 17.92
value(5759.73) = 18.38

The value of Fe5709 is 1.5 Ang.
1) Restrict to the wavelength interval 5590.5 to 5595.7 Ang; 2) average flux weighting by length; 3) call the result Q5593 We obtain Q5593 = 16.9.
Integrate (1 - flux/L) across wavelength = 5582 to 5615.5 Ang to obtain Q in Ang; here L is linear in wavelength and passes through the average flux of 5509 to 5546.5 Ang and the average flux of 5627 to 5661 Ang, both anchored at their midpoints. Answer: 0.7 Ang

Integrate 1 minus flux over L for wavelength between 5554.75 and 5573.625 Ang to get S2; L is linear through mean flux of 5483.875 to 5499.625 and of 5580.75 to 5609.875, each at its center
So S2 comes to 0.83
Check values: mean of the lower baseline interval 17.2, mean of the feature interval 16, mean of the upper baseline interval 16.6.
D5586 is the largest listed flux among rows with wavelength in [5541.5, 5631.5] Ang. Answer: 21.59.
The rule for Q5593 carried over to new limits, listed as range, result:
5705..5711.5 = 14.8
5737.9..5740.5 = 18.8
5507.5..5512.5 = 17.3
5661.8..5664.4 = 16.7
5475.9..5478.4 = 14.6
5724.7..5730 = 18.3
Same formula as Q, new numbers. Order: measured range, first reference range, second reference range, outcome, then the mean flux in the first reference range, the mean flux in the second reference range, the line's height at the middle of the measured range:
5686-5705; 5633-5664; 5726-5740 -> 1.15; 17.5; 18.5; 18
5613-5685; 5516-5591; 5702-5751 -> 0.14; 16.9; 17.6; 17.3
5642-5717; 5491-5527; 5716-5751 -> 4.65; 17.3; 18.2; 18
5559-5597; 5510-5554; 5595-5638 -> 1.30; 17.3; 17.1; 17.2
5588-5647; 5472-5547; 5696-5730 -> 0.58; 17.2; 17.3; 17.2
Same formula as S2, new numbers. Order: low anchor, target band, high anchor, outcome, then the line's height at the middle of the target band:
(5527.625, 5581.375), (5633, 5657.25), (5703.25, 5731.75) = -0.7 Ang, 17.1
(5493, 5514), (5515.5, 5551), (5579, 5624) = -0.9 Ang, 17.1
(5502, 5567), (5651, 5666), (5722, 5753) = 0.2 Ang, 17.6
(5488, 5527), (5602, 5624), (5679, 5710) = -0.2 Ang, 17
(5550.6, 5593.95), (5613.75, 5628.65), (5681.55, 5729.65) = -0.4 Ang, 16.7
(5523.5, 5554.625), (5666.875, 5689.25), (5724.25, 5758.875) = 0.9 Ang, 17.6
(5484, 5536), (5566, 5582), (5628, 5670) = 0.3 Ang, 17.2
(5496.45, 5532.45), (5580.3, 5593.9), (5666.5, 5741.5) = 0.5 Ang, 17.3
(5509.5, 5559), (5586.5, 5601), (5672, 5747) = 0.6 Ang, 17.2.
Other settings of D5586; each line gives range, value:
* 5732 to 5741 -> 20.78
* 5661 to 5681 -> 20.8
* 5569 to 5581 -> 19.8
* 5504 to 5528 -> 20.57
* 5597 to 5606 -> 19.24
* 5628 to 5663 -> 20.37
